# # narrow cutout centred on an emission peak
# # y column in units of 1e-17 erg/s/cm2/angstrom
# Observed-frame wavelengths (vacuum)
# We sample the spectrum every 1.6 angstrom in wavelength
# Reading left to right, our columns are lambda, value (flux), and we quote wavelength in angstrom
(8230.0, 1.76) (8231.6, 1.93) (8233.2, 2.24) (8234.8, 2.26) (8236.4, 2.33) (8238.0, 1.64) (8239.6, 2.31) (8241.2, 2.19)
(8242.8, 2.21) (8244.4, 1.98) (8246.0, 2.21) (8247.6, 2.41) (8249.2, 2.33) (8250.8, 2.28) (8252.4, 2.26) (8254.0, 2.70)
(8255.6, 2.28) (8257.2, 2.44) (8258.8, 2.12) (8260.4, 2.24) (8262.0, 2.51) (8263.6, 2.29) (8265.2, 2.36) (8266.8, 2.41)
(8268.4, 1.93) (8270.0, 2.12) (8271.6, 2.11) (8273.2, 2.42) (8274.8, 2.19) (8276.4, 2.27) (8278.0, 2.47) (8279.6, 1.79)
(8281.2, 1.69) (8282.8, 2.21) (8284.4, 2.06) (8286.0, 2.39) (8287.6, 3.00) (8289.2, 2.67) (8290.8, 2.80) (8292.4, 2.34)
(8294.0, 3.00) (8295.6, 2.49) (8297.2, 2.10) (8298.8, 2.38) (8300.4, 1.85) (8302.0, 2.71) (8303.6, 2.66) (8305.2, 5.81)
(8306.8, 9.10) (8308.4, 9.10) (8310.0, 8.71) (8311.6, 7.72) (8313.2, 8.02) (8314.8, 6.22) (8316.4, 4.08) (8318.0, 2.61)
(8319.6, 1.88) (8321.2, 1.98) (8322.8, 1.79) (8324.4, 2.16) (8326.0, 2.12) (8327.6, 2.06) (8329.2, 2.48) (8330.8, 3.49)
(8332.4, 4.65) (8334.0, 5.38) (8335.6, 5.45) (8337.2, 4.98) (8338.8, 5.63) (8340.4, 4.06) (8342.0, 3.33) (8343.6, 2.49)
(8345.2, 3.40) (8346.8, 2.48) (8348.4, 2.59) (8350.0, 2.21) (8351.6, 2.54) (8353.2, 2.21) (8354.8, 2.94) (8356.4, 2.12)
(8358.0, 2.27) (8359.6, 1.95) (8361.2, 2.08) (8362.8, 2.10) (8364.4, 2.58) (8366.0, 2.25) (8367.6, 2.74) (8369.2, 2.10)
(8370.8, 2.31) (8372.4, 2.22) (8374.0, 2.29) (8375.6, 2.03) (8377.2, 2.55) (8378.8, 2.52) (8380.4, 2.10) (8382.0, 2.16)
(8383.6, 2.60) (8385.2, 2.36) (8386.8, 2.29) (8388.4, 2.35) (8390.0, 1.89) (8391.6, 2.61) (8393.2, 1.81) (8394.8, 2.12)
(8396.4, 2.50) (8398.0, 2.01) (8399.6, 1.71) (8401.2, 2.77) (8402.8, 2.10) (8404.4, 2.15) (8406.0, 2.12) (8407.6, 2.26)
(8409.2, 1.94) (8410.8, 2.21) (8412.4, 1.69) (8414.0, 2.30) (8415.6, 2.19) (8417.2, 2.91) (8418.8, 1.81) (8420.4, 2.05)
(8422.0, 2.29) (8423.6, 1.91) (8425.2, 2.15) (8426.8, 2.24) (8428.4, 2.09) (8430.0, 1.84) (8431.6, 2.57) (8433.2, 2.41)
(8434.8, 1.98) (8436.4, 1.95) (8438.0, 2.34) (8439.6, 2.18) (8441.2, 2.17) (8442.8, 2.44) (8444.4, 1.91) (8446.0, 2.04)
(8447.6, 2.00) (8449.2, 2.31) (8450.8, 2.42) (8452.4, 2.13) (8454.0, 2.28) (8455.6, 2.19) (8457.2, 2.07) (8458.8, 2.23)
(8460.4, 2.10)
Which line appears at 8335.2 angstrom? [N II] 6583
